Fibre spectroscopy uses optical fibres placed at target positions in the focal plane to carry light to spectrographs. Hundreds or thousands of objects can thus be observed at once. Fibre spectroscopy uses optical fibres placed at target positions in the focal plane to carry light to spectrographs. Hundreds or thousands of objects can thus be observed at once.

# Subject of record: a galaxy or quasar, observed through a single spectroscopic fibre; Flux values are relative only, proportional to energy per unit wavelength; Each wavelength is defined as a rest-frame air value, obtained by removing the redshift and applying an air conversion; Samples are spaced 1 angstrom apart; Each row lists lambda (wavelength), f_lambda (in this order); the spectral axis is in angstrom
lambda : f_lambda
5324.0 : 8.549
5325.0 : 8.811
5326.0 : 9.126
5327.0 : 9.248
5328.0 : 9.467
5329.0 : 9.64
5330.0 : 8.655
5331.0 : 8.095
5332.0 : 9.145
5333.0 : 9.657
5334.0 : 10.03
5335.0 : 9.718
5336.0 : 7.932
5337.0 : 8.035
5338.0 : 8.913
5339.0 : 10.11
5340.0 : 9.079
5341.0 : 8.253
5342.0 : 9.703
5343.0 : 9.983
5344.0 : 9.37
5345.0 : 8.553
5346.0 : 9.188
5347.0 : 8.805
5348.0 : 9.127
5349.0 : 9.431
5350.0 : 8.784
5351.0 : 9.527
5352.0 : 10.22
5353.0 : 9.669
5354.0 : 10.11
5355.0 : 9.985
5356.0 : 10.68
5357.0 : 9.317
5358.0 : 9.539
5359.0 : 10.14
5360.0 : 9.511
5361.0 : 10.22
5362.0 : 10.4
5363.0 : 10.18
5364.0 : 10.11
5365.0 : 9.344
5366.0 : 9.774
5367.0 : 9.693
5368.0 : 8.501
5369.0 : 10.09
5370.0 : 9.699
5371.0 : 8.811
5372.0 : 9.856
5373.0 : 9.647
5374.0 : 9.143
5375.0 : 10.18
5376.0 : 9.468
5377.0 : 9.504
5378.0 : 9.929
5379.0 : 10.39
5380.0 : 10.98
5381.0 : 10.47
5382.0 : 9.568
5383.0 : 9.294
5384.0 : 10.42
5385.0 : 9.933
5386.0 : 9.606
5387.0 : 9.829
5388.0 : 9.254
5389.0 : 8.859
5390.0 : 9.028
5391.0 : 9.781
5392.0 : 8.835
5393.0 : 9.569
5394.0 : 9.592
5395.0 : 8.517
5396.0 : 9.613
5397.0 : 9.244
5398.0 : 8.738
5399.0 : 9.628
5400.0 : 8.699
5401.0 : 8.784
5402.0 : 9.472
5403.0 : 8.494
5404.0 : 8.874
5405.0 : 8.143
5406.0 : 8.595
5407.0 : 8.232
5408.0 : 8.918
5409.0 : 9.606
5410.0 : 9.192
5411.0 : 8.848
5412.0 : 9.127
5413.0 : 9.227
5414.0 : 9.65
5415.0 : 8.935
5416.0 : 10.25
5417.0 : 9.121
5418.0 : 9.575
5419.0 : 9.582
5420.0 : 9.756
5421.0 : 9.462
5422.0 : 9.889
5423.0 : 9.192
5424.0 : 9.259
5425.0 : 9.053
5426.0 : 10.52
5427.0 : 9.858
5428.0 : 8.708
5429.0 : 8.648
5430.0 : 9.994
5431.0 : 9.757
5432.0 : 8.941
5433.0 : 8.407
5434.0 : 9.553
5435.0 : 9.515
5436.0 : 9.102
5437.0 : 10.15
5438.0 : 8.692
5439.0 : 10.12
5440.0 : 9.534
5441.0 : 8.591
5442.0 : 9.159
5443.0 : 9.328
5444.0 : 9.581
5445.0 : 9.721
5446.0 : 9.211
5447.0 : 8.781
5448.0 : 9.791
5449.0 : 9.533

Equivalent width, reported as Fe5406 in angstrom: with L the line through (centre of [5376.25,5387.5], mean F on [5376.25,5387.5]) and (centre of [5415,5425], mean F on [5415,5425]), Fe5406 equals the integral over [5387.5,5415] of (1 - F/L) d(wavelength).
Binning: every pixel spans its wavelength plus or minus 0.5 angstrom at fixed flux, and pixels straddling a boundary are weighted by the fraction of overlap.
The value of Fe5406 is 1.9 angstrom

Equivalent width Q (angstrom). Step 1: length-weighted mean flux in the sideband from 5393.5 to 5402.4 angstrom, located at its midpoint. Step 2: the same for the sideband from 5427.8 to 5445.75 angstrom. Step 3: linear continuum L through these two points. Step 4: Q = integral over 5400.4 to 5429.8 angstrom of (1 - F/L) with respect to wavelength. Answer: 0.0 angstrom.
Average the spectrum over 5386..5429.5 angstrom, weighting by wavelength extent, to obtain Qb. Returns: 9.22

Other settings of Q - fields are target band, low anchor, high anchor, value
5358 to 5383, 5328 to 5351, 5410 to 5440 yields -1.6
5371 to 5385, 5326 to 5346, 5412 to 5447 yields -0.9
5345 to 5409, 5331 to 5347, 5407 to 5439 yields -1.7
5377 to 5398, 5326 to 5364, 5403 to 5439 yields -0.6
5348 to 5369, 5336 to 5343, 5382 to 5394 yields -1.3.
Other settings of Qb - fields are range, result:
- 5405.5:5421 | 9.25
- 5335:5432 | 9.43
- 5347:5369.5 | 9.72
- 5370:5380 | 9.73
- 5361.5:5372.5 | 9.68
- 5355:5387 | 9.82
